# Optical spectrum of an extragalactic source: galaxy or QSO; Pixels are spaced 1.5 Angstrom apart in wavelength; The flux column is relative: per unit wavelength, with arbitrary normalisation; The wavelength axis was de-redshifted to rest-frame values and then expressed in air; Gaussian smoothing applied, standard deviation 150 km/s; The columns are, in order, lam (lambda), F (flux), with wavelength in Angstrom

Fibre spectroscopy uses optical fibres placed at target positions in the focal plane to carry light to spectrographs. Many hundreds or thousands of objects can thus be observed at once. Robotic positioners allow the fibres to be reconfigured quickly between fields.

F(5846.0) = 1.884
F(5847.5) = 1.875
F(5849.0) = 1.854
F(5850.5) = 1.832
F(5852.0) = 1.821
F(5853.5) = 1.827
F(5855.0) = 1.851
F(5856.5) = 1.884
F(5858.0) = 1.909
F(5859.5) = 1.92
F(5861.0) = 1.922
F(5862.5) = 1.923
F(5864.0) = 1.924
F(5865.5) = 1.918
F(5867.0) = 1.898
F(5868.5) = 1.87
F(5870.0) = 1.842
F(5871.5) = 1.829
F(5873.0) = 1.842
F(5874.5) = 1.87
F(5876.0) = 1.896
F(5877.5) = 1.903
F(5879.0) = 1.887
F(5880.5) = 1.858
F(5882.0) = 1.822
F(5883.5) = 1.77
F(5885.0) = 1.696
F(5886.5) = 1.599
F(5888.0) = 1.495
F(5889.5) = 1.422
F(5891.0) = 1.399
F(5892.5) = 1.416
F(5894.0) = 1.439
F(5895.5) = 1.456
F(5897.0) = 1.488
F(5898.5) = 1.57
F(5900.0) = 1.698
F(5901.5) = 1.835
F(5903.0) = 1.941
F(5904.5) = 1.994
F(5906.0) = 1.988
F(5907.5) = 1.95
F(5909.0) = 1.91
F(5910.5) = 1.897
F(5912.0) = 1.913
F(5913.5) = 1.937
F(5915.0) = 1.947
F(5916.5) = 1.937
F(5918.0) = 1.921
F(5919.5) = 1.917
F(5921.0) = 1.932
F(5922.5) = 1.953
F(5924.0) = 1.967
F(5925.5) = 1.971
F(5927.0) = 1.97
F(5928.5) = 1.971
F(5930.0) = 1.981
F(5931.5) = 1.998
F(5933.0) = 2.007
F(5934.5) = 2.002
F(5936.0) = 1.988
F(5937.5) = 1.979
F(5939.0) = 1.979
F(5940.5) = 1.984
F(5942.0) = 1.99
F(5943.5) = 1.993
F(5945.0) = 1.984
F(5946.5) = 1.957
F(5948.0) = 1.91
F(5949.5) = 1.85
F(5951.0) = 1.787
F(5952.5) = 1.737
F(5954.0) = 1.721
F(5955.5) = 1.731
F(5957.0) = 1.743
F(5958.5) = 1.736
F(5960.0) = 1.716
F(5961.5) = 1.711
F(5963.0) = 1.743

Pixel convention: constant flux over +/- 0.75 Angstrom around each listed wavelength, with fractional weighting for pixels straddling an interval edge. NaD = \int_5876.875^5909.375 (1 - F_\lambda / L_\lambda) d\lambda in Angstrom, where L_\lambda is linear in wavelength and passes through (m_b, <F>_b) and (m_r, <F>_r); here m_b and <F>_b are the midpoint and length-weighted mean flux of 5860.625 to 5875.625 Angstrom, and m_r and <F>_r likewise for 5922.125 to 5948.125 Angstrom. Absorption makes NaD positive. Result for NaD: 3.7 Angstrom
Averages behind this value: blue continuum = 1.88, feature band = 1.7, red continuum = 1.98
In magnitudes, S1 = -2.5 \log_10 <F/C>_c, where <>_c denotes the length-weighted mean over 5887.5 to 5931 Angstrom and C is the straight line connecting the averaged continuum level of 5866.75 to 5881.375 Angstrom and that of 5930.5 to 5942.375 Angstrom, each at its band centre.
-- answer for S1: 0.079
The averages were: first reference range 1.87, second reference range 1.99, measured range 1.8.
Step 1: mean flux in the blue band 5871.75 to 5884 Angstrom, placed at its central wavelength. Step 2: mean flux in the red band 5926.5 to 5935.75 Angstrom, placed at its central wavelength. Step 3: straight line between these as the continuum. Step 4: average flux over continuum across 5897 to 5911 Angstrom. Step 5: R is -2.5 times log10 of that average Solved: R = 0.04 mag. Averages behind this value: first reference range 1.86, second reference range 1.99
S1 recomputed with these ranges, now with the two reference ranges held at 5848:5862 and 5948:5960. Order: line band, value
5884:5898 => 0.22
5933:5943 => -0.12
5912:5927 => -0.08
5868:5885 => 0.00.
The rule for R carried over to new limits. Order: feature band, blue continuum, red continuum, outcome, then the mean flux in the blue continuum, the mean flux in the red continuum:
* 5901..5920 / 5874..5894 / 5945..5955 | -0.11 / 1.68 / 1.84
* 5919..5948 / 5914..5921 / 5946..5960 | -0.06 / 1.93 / 1.79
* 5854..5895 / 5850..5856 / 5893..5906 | 0.00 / 1.83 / 1.69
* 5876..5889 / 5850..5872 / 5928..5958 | 0.08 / 1.88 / 1.91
